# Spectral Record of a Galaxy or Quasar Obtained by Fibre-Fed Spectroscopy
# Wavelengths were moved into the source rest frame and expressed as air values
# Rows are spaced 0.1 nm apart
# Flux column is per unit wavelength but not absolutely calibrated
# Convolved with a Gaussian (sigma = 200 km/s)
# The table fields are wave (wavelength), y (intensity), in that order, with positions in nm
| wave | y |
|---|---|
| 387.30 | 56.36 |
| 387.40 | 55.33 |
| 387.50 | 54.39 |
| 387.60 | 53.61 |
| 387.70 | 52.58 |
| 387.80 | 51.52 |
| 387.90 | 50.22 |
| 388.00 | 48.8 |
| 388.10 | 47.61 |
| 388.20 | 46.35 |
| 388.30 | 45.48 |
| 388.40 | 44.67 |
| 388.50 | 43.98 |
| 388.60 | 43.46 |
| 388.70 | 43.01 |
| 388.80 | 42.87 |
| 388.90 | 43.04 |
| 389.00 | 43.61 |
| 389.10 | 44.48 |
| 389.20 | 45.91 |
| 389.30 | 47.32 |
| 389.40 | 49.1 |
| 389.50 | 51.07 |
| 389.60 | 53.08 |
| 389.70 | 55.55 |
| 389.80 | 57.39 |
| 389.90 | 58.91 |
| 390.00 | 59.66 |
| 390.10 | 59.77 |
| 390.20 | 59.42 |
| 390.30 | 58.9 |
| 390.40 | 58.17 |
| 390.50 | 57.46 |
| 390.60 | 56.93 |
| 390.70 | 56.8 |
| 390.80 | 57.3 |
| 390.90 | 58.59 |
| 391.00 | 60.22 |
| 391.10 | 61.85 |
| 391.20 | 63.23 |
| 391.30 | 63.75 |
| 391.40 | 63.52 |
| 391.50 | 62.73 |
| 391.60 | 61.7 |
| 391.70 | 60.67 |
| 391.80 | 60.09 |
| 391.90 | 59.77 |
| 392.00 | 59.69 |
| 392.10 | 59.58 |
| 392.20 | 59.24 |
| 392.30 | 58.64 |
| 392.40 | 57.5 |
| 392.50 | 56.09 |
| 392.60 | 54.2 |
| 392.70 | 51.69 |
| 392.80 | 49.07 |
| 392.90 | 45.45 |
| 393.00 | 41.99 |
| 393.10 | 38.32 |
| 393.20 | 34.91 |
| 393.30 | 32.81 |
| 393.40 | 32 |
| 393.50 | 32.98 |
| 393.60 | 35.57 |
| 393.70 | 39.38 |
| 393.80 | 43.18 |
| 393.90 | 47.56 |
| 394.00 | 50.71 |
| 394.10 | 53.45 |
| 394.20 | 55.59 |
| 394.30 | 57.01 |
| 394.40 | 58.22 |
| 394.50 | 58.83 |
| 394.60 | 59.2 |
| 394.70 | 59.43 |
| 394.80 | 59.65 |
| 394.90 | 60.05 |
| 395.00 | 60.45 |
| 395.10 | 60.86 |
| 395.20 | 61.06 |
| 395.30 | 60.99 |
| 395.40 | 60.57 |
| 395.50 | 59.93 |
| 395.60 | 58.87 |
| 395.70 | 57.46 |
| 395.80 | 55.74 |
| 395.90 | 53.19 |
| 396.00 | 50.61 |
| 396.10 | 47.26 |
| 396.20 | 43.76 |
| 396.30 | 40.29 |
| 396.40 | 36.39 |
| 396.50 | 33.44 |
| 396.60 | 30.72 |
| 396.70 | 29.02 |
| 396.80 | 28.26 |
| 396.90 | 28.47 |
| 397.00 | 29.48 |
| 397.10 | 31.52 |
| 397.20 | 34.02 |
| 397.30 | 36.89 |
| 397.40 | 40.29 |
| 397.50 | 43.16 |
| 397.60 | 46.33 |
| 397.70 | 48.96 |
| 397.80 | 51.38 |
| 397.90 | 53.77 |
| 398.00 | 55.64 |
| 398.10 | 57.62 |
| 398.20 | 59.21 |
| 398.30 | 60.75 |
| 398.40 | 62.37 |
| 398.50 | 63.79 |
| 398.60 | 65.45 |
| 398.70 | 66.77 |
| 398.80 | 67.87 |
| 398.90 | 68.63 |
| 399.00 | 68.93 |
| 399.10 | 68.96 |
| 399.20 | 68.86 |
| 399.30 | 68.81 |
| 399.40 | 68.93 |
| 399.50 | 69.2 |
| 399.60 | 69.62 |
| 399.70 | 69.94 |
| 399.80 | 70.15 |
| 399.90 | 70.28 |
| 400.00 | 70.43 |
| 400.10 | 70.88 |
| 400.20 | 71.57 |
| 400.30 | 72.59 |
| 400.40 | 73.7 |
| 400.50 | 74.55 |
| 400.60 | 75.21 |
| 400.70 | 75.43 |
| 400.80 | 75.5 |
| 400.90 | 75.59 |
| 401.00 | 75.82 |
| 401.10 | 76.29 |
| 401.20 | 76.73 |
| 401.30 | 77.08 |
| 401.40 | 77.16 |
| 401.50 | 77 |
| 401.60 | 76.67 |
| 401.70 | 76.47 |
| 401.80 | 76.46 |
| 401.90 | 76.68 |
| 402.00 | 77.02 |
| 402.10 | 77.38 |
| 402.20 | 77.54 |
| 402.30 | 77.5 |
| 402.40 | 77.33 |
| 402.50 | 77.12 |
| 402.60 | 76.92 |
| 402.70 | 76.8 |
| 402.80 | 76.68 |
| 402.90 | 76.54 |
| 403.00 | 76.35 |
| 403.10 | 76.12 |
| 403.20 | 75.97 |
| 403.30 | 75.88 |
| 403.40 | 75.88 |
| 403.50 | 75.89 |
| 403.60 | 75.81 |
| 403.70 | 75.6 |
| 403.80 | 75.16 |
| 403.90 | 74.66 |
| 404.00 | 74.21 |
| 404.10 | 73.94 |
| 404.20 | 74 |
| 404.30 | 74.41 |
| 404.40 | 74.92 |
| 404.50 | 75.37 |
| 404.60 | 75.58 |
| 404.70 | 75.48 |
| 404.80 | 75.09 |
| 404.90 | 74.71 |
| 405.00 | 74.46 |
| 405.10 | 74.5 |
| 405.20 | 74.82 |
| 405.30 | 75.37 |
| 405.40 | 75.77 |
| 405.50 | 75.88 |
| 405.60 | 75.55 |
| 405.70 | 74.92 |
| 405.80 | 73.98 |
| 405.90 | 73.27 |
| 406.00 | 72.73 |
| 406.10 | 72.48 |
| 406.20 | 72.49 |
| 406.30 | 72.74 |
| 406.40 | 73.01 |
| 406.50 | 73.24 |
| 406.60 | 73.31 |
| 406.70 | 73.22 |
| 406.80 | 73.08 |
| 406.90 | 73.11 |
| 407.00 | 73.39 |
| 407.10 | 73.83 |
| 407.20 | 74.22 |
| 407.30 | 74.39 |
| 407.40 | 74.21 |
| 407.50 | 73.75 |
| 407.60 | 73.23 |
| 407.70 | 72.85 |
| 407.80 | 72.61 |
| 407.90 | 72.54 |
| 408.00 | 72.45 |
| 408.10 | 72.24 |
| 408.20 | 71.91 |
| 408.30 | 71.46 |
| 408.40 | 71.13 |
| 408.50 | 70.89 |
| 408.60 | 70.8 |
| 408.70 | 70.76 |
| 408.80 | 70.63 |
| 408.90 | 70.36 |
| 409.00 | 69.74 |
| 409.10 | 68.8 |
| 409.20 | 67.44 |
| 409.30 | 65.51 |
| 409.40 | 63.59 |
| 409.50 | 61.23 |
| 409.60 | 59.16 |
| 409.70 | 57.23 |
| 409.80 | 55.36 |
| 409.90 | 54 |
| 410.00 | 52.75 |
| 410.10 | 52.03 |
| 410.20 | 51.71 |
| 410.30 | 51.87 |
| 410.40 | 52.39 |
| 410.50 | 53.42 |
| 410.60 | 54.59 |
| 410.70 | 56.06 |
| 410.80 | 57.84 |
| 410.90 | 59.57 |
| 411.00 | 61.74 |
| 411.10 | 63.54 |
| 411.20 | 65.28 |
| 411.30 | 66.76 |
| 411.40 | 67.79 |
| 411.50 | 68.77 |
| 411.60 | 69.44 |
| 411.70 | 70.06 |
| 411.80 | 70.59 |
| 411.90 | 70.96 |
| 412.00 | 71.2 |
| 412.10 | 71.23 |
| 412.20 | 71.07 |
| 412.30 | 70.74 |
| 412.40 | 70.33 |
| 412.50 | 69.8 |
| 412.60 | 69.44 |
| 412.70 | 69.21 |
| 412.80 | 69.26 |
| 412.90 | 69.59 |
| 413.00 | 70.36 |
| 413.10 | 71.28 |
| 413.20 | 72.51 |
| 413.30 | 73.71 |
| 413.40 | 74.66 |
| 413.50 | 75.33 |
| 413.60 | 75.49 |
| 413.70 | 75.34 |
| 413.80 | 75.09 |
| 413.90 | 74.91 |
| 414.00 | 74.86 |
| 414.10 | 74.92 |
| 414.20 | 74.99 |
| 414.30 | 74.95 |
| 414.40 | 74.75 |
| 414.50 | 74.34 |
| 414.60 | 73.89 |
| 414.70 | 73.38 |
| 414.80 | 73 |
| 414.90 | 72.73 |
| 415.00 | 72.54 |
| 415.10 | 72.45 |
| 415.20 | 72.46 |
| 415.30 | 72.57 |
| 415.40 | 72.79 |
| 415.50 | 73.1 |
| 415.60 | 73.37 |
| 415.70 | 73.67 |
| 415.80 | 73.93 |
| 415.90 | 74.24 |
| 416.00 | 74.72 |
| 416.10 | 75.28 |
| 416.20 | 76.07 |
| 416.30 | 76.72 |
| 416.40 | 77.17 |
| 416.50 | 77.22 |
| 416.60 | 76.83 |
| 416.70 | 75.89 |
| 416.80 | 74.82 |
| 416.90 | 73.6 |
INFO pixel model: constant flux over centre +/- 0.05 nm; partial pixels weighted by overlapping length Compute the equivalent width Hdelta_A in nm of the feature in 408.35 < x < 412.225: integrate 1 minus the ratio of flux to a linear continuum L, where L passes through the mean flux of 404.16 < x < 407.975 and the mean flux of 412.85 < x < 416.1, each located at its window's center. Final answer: 0.543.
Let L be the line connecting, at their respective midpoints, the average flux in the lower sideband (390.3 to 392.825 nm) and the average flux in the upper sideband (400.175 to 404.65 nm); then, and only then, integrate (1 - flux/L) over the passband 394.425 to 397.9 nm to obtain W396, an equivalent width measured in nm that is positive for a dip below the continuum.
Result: 0.95 nm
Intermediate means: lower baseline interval 58.8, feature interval 47.7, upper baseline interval 75.8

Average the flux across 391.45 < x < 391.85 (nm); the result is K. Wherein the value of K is 61.3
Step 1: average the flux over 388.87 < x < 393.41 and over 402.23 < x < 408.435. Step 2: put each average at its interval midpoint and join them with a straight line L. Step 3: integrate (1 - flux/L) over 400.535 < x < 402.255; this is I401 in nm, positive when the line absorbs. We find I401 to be -0.19 nm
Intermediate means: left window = 54.2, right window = 74.5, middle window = 76.5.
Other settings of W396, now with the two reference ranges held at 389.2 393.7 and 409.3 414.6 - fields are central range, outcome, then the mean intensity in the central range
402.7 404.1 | -0.33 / 75.7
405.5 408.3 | -0.44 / 73.3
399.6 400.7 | -0.24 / 72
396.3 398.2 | 0.57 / 40.3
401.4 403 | -0.44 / 76.9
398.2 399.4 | -0.16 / 66.3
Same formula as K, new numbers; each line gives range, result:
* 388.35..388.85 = 43.6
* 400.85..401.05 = 75.7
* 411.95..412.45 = 70.9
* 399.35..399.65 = 69.3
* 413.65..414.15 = 75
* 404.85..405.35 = 74.8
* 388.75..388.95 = 43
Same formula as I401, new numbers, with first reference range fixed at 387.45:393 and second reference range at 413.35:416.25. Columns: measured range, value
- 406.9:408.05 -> -0.09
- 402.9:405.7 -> -0.42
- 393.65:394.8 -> 0.08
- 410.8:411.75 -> 0.08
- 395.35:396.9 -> 0.36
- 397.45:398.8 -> 0.08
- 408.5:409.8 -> 0.06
